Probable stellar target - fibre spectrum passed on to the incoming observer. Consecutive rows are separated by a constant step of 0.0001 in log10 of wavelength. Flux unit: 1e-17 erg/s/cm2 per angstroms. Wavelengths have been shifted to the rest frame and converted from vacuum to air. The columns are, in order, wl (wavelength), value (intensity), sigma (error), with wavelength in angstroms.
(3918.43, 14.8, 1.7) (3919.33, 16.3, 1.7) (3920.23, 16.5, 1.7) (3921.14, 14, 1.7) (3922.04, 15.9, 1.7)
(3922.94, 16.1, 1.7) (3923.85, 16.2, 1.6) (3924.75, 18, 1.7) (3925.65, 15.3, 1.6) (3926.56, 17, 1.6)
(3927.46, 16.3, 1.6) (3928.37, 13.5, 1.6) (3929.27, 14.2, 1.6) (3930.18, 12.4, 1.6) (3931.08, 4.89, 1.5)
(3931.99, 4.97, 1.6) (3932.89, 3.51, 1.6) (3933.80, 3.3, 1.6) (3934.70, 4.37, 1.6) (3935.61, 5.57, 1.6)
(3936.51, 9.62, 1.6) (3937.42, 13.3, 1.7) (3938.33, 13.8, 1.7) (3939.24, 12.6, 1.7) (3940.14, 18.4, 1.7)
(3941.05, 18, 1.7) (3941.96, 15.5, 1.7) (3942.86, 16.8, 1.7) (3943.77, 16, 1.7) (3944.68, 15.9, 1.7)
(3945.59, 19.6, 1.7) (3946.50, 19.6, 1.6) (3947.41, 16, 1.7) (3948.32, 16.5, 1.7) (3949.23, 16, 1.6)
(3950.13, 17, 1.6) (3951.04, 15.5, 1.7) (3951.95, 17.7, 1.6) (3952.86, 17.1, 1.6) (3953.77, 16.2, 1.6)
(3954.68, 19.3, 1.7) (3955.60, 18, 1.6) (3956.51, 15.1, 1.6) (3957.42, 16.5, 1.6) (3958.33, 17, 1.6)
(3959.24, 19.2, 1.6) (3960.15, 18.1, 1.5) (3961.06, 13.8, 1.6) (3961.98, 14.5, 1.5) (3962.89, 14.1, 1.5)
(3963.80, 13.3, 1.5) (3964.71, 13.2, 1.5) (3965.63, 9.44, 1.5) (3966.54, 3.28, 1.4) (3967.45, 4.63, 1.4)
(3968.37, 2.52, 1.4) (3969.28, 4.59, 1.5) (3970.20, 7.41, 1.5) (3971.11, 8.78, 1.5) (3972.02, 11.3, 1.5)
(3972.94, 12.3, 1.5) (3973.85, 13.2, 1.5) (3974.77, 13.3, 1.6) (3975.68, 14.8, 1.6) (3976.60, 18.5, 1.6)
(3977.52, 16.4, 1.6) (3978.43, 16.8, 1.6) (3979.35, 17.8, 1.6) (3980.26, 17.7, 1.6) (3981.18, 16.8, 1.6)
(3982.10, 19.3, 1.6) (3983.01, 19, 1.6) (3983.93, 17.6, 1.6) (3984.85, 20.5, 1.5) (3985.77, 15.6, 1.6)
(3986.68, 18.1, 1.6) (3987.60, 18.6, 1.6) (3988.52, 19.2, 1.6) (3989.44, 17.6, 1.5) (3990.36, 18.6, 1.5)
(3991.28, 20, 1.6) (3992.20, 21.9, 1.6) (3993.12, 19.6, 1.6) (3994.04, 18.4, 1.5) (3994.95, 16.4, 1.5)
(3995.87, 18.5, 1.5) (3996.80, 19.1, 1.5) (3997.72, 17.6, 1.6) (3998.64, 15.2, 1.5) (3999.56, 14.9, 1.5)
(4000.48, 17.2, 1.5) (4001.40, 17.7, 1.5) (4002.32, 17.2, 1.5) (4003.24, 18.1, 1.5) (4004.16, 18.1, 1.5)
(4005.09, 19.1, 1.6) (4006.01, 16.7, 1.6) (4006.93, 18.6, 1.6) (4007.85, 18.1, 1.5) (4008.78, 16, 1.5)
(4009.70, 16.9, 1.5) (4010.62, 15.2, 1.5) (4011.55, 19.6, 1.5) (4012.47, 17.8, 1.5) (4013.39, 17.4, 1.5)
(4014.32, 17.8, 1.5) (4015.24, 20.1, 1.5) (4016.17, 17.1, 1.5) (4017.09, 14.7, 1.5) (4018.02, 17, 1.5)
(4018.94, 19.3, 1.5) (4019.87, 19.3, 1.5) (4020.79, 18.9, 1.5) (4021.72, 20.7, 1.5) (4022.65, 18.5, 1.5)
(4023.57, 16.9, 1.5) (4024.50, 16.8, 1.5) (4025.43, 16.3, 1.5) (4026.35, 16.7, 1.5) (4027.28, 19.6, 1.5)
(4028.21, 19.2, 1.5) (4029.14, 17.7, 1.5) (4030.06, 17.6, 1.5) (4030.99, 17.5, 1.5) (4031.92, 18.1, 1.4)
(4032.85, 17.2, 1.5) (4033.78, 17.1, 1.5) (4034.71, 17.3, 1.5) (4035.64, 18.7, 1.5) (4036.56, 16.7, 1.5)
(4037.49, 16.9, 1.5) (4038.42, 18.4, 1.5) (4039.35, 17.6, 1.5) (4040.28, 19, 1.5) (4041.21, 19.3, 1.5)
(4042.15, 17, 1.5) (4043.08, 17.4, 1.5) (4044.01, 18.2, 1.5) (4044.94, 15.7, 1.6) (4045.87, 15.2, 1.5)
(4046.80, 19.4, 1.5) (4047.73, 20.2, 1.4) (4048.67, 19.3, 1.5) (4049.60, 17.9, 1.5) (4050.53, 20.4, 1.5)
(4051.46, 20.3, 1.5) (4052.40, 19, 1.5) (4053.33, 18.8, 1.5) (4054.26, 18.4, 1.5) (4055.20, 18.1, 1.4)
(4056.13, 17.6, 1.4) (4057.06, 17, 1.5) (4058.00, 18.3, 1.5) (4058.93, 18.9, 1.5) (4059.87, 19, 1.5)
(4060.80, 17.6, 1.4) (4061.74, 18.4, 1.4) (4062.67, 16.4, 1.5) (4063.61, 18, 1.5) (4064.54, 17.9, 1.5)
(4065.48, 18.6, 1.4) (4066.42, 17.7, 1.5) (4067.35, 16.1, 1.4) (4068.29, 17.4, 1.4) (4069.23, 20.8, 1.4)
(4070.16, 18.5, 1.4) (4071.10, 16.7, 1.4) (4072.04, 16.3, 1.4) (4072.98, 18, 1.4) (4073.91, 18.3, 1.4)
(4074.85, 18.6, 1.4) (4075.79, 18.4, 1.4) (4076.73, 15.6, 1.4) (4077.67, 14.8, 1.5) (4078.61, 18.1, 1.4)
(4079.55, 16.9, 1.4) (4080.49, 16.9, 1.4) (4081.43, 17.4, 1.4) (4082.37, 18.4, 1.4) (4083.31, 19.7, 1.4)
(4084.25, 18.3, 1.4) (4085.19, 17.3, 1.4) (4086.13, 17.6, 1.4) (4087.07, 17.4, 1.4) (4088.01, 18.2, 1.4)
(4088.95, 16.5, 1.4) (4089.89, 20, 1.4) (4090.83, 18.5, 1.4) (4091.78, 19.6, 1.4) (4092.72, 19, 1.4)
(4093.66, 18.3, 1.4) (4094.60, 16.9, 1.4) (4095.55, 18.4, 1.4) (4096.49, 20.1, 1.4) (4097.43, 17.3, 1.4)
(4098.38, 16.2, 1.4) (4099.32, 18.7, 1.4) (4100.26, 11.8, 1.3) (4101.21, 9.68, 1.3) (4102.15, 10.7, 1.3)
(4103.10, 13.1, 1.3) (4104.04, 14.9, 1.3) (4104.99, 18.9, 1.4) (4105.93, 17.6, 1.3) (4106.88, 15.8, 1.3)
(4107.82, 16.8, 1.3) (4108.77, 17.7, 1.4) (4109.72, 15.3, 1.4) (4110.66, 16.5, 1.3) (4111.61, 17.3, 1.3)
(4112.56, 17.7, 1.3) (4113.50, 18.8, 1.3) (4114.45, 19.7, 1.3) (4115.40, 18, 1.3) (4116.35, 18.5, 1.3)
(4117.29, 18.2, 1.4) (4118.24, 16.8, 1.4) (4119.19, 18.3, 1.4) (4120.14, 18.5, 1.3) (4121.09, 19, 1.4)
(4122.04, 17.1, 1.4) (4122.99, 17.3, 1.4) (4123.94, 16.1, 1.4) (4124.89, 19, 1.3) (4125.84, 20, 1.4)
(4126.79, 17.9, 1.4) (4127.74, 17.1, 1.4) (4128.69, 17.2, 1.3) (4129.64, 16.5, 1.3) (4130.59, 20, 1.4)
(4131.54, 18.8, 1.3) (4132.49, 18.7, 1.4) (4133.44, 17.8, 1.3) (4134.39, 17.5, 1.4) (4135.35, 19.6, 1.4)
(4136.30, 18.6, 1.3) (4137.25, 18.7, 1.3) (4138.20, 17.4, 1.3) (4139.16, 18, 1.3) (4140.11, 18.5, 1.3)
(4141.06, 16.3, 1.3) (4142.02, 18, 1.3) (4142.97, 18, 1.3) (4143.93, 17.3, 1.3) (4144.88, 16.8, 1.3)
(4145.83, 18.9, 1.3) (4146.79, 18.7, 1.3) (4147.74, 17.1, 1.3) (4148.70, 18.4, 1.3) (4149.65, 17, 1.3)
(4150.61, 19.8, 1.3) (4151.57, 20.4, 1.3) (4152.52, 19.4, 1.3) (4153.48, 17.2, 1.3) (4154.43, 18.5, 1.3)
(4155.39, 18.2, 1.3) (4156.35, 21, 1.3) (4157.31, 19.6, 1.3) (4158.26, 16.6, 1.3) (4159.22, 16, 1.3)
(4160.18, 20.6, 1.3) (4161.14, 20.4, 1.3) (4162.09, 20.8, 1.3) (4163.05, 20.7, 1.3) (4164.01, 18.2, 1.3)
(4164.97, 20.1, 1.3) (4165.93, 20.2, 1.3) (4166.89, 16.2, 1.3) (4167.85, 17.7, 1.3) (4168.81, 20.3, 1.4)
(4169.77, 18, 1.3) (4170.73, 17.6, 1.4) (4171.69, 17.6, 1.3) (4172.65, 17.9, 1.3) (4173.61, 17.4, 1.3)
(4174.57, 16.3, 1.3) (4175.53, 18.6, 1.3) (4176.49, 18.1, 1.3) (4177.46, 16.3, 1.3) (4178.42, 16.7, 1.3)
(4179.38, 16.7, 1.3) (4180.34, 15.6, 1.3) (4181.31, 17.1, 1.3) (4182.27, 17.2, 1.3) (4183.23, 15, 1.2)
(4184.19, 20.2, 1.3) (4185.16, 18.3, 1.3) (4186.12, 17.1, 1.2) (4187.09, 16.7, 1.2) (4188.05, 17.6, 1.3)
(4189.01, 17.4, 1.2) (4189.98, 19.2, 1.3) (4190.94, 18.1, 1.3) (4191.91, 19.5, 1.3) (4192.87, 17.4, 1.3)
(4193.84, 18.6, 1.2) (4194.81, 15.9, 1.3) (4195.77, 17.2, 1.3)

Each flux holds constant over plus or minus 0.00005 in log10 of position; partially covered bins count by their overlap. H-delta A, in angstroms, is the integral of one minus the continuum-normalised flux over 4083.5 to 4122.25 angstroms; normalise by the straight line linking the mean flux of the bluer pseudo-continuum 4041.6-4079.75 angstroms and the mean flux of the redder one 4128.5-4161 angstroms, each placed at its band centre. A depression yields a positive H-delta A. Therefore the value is 1.9 angstroms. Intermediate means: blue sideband 17.9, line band 17.2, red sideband 18.3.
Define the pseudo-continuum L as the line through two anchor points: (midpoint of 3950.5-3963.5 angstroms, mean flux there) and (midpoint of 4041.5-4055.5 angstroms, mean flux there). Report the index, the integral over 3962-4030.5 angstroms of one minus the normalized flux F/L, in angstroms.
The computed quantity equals 4.34 angstroms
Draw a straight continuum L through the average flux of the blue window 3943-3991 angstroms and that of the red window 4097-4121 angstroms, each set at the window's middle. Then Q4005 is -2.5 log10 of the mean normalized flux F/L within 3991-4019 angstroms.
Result -0.14 mag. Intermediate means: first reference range 15.2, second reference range 16.5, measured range 17.8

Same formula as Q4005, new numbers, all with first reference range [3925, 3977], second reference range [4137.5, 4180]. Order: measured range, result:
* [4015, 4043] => -0.18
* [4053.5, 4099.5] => -0.10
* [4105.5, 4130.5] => -0.03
